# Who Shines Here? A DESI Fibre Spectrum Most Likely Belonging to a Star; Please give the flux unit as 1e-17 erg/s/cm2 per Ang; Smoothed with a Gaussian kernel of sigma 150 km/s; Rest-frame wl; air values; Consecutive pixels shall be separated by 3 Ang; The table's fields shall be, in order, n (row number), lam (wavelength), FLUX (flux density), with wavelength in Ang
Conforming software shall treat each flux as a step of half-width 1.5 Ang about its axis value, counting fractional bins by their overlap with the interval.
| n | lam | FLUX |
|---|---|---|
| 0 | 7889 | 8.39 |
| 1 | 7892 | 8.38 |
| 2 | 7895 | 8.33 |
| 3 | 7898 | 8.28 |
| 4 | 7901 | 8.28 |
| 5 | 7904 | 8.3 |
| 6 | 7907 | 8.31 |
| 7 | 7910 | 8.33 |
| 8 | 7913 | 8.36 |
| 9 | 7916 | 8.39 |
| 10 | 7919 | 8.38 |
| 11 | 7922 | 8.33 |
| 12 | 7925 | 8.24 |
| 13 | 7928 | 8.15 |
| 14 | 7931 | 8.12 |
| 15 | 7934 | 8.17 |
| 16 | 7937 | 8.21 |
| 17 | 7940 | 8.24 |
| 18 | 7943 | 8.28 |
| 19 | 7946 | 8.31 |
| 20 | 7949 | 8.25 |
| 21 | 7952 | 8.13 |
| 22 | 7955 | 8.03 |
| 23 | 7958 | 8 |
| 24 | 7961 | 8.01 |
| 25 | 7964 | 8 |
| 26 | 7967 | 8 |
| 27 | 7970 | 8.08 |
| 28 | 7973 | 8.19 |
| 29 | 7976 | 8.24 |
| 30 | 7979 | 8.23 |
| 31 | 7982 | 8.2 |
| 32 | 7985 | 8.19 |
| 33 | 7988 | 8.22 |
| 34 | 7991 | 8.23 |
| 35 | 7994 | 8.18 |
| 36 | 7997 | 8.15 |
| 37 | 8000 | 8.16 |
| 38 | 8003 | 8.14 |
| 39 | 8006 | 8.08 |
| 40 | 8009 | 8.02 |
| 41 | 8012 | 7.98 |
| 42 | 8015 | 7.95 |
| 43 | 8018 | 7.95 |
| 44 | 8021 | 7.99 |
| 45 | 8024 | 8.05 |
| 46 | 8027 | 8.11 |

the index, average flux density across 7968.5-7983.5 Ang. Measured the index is 8.19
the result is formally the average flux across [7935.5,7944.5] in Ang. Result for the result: 8.24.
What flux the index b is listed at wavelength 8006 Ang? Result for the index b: 8.08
